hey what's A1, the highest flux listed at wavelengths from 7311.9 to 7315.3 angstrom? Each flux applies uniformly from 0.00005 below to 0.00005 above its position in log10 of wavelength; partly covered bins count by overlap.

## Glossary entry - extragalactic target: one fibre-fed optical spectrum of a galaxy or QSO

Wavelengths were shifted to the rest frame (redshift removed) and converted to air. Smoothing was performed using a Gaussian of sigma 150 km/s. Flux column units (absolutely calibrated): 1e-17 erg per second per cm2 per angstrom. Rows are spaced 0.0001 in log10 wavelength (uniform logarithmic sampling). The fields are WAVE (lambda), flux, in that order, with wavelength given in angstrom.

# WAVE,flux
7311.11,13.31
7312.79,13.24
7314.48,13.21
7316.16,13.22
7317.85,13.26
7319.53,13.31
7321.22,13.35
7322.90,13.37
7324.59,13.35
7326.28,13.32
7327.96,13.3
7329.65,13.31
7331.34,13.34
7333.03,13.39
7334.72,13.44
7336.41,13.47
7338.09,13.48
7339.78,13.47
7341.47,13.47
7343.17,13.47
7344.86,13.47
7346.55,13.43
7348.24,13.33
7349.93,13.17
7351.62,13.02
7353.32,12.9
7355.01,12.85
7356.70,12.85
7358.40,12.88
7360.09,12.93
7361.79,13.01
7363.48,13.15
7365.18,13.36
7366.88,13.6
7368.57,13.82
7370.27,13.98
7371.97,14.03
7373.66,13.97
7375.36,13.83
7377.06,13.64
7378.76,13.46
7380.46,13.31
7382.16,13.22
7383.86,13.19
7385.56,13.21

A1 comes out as 13.24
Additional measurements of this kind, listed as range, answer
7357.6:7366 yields 13.36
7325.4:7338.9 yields 13.48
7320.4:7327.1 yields 13.37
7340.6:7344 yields 13.47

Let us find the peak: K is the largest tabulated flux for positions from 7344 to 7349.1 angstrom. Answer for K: 13.47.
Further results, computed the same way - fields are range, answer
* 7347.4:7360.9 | 13.33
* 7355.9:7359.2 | 12.88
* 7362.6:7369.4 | 13.82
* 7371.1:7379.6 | 14.03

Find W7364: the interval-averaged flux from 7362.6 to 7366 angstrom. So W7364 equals 13.3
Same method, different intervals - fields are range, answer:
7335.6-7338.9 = 13.5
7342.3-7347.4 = 13.4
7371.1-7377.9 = 13.9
